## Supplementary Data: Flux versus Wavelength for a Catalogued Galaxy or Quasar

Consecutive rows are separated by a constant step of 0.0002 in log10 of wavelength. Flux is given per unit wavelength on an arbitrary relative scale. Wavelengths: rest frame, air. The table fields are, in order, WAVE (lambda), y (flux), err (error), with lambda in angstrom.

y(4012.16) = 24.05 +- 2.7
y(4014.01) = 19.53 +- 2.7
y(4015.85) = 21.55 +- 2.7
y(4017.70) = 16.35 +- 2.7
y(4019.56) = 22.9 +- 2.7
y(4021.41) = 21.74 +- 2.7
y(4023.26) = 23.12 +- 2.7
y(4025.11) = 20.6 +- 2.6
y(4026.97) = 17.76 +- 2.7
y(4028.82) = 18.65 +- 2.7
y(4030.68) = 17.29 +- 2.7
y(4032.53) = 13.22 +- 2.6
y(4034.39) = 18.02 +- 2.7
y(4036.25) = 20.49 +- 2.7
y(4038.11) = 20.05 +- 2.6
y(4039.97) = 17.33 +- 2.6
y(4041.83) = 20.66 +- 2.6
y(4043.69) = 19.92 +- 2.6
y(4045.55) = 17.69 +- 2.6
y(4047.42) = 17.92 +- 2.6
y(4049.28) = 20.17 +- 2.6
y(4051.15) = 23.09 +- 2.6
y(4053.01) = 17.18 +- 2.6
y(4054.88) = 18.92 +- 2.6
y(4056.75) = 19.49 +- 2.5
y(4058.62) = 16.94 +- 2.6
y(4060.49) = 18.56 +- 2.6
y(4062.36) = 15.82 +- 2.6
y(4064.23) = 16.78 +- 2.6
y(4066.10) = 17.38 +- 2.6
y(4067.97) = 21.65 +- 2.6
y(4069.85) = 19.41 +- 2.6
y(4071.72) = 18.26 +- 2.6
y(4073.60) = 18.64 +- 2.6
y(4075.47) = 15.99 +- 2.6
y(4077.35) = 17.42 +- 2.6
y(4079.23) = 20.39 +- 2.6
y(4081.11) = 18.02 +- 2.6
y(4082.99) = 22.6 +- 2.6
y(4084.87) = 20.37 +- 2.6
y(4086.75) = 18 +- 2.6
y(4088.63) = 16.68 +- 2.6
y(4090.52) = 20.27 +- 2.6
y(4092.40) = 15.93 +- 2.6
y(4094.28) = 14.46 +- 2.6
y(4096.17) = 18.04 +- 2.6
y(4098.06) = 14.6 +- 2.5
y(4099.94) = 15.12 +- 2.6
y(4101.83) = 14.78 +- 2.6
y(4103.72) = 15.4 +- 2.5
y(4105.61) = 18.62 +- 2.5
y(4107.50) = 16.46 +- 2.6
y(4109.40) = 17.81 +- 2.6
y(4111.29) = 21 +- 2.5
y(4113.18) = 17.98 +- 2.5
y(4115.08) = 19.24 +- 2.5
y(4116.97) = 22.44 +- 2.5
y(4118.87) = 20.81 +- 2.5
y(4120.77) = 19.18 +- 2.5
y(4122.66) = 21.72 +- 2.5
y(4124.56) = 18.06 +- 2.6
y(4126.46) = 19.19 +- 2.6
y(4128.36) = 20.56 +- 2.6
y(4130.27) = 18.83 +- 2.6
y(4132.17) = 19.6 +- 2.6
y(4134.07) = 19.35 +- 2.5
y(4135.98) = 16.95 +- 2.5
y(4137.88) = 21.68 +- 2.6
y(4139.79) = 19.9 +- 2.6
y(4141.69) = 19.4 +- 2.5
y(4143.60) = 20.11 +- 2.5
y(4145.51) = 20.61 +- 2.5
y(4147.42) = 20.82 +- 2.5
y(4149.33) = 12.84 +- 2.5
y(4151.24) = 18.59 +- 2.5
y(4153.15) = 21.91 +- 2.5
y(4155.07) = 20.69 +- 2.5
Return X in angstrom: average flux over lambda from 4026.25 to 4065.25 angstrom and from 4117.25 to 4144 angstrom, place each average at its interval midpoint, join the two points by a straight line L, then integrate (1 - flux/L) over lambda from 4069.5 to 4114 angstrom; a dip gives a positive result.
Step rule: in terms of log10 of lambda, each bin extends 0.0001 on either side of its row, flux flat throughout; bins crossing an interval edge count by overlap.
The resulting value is 3.2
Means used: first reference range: 18.4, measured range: 17.7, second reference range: 19.7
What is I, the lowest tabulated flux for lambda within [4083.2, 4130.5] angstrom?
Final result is 14.46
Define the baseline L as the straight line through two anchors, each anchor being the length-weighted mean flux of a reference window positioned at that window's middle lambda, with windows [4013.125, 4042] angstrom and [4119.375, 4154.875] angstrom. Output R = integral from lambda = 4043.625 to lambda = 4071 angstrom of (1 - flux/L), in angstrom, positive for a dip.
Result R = 0.9 angstrom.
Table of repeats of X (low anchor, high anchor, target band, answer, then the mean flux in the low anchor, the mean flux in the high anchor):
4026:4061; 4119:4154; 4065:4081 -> 0.2 angstrom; 18.6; 19.4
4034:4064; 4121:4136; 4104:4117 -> 0.4 angstrom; 18.9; 19.4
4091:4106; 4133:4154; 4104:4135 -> -3.3 angstrom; 15.9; 19.3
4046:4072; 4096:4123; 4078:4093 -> -0.5 angstrom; 18.7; 18.1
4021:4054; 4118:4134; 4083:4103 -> 2.5 angstrom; 19.1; 19.7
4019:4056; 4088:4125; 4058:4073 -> 0.5 angstrom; 19.3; 17.9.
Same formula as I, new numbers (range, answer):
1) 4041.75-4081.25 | 15.82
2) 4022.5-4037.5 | 13.22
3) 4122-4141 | 16.95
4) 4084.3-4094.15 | 15.93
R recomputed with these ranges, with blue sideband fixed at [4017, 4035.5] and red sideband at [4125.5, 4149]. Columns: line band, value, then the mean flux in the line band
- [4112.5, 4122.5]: -0.3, 20.1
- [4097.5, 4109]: 2.0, 16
